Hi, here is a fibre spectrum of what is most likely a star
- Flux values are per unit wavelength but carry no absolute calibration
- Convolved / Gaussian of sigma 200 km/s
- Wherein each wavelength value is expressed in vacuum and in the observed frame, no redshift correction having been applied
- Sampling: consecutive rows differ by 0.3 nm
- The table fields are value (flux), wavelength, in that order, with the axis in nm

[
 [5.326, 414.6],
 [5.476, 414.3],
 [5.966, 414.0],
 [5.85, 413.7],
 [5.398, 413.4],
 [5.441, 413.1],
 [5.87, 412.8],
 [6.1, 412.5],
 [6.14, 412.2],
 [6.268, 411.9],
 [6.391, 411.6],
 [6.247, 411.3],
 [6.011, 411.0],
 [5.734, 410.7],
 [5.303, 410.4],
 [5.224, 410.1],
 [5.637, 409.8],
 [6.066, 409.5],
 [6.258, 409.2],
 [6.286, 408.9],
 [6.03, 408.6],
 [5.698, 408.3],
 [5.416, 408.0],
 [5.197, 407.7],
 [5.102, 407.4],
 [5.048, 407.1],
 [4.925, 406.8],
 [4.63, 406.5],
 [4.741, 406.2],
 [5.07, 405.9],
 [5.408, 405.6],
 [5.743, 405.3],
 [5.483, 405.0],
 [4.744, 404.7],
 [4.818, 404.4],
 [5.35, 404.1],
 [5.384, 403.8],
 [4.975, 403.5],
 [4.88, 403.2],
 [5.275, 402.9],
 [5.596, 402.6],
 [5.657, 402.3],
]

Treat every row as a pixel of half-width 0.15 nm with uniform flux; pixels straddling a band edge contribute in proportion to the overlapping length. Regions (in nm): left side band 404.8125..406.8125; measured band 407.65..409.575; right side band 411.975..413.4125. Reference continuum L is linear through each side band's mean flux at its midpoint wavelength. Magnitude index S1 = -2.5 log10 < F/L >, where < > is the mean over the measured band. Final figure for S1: -0.084 mag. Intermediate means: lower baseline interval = 5.15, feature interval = 5.88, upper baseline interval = 5.85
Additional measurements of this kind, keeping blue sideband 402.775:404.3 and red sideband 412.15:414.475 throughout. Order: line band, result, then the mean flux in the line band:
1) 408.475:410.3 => -0.073 mag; 5.9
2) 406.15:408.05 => 0.079 mag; 5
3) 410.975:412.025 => -0.111 mag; 6.25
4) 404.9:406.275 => -0.006 mag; 5.31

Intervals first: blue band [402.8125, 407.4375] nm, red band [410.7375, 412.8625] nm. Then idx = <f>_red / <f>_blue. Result 1.20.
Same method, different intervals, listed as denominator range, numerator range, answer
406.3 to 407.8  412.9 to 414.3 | 1.14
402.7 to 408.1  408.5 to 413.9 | 1.15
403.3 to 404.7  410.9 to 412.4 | 1.22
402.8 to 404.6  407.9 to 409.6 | 1.17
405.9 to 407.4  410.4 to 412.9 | 1.24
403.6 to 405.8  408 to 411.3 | 1.11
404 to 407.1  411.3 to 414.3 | 1.17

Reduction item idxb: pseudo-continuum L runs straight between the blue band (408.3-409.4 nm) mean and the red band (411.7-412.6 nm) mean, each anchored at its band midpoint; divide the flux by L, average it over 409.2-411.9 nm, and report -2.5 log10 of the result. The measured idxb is 0.05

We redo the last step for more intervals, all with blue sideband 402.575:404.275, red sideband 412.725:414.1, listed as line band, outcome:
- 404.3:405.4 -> 0.02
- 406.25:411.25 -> -0.01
